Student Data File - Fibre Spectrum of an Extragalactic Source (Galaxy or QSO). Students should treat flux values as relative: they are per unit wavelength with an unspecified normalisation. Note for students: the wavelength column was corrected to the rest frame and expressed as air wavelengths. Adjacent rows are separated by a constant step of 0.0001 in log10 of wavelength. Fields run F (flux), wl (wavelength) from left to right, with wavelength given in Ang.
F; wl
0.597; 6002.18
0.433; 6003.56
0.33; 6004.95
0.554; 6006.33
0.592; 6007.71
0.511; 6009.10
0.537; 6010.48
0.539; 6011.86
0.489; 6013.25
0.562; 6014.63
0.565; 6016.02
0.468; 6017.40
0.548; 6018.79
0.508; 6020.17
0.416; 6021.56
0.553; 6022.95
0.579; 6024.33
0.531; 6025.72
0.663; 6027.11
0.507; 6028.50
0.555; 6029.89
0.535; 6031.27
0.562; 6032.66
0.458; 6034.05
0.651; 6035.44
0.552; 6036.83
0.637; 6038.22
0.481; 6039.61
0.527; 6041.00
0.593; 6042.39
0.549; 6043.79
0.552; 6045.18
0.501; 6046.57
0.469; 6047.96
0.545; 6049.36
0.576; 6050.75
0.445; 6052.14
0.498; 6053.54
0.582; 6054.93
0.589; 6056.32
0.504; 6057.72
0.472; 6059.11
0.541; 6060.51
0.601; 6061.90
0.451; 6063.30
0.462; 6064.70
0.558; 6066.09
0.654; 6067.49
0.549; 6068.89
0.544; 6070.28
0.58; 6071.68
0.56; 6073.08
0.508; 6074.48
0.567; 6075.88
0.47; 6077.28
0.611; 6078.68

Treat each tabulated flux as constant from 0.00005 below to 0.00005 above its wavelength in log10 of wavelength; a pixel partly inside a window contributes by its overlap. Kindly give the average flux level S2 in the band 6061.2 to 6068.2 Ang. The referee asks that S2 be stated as 0.545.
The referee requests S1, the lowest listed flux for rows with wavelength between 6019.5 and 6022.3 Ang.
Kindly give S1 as 0.416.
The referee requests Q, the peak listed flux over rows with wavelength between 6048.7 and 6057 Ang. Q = 0.589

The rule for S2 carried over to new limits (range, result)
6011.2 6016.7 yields 0.538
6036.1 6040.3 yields 0.558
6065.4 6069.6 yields 0.587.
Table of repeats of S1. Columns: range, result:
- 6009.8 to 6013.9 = 0.489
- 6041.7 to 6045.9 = 0.549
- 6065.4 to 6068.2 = 0.558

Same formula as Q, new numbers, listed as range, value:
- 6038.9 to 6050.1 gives 0.593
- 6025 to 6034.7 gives 0.663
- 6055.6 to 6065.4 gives 0.601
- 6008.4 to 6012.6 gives 0.539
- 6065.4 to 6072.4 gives 0.654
